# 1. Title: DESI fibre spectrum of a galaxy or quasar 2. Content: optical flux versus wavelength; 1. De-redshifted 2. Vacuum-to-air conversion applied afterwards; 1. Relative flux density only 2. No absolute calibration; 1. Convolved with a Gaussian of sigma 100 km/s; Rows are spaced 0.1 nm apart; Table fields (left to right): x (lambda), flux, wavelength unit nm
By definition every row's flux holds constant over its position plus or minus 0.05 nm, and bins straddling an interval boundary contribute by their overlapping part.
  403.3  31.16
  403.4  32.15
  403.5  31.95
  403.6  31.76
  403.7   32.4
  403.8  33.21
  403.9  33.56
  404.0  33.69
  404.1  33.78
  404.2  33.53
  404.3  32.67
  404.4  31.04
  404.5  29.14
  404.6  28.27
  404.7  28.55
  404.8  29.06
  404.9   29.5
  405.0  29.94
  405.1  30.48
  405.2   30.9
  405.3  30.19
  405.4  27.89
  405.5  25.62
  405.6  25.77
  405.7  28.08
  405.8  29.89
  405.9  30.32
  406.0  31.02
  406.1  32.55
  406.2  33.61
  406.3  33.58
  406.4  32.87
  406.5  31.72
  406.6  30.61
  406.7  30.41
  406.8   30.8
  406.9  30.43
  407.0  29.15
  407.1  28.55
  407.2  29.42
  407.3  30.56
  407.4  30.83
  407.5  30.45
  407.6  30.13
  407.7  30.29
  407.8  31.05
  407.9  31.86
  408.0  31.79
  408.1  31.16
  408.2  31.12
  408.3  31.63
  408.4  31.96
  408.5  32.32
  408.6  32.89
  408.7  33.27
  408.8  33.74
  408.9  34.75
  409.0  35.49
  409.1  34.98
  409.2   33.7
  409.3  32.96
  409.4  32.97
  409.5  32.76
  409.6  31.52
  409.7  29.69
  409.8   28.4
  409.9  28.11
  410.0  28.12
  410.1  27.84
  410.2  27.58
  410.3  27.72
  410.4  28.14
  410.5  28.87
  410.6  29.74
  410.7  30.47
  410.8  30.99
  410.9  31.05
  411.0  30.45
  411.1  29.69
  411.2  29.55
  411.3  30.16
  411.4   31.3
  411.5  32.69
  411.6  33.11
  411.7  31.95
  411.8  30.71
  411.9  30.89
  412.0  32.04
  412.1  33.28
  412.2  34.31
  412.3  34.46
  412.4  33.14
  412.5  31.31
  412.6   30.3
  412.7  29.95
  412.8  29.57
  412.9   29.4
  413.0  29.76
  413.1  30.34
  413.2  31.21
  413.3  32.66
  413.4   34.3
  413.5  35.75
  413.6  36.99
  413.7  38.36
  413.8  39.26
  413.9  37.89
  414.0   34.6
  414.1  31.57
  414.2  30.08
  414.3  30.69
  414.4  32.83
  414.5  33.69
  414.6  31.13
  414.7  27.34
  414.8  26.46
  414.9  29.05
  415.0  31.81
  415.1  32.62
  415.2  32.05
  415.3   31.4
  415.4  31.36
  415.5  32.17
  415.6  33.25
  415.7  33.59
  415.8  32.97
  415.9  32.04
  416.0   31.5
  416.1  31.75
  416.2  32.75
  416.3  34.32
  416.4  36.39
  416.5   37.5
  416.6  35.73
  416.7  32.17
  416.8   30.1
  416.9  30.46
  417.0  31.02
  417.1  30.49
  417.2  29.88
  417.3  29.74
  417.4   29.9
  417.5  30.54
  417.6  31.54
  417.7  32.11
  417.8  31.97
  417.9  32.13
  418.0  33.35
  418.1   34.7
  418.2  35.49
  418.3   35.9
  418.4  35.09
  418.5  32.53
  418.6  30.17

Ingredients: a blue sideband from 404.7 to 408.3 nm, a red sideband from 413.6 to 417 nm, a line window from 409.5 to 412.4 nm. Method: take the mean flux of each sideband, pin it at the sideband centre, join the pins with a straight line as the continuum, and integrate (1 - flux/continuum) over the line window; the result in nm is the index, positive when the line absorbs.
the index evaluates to 0.09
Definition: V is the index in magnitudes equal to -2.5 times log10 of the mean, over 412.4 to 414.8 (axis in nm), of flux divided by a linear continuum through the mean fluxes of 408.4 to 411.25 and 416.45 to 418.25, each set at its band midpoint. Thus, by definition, -0.029 mag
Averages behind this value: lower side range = 31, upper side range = 32.2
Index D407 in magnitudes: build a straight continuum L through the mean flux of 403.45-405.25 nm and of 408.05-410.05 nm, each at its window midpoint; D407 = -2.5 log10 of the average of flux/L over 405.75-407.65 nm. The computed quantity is 0.03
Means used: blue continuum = 31.3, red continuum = 32.1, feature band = 30.9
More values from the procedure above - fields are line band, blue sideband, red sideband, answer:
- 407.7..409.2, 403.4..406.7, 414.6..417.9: -0.05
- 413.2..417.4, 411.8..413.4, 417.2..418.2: -0.03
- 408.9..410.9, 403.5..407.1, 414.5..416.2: 0.01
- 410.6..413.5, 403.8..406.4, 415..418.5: 0.01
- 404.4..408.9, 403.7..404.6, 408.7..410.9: 0.04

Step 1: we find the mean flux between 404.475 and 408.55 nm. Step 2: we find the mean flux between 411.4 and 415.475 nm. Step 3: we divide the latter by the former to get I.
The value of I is 1.06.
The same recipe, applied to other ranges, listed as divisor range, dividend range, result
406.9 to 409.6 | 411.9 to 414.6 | 1.03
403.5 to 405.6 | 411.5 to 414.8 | 1.06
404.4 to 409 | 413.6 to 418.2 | 1.06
